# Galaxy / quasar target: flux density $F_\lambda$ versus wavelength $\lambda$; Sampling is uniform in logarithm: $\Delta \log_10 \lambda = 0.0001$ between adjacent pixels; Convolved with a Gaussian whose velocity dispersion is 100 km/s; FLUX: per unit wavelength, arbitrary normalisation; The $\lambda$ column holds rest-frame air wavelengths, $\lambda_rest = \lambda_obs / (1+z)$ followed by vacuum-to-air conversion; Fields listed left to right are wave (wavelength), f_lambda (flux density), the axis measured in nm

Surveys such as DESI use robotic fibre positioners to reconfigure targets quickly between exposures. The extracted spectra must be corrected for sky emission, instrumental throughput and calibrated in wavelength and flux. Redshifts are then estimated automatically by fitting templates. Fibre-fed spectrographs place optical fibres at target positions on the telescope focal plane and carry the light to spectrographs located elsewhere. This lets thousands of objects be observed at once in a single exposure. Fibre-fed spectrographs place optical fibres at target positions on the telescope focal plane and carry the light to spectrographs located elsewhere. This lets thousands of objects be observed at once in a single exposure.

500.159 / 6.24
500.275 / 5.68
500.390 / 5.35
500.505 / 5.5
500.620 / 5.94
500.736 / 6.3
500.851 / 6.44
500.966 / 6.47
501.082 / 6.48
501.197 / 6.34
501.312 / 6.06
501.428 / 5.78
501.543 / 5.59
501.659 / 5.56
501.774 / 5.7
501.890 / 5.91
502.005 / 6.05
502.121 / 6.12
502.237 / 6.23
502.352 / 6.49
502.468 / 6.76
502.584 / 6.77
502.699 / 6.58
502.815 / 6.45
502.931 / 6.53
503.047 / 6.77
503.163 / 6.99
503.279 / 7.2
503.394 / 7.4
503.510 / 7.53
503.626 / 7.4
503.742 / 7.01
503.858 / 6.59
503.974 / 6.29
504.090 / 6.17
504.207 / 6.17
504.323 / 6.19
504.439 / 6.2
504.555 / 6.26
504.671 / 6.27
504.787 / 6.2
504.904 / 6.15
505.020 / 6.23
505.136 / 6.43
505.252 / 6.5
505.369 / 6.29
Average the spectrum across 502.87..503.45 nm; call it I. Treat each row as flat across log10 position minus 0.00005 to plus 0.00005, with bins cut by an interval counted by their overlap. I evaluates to 6.98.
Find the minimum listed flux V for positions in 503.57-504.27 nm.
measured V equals 6.17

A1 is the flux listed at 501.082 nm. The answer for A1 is 6.48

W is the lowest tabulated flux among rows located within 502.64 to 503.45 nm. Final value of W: 6.45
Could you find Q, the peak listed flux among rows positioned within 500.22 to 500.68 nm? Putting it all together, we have 5.94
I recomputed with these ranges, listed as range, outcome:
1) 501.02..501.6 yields 6.05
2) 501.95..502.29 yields 6.12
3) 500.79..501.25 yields 6.44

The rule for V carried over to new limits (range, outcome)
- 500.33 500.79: 5.35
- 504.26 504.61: 6.19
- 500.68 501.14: 6.3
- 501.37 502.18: 5.56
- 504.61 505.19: 6.15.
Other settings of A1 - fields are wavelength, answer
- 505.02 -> 6.23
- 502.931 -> 6.53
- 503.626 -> 7.4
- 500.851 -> 6.44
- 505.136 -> 6.43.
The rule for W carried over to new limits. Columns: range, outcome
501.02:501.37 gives 6.06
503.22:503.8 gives 7.01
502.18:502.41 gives 6.23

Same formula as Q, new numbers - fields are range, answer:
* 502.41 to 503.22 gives 6.99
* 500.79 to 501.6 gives 6.48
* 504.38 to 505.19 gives 6.43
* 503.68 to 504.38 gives 7.01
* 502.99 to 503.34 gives 7.2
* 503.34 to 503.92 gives 7.53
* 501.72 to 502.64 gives 6.77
